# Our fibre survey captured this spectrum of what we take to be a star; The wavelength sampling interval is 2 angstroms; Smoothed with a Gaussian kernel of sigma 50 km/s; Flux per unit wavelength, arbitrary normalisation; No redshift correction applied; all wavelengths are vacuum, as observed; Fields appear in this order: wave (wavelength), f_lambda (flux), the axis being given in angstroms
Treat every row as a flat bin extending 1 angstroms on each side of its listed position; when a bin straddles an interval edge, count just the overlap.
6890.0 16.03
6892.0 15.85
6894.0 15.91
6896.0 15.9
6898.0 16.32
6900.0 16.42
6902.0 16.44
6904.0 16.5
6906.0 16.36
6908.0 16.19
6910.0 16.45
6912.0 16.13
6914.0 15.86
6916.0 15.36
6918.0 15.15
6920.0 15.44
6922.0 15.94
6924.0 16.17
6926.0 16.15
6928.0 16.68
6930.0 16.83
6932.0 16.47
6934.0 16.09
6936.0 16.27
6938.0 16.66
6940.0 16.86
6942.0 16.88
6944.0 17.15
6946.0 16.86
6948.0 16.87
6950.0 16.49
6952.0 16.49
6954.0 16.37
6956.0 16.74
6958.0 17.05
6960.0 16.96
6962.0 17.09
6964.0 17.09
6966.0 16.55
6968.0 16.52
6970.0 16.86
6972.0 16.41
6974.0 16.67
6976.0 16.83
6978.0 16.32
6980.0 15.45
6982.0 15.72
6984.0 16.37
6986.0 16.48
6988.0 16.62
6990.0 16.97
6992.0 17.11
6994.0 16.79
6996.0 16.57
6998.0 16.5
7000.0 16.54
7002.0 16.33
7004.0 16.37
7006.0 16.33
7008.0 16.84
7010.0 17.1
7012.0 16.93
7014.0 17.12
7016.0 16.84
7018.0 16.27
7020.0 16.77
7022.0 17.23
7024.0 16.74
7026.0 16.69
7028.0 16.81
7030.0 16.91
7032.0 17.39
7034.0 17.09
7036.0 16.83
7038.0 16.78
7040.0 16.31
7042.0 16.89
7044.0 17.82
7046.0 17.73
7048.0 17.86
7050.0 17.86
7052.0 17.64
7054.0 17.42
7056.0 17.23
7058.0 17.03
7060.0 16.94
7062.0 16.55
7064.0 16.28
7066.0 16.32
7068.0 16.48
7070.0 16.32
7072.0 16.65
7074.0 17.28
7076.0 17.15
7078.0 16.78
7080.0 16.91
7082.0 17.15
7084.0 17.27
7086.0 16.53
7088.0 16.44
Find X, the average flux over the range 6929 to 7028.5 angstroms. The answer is 16.7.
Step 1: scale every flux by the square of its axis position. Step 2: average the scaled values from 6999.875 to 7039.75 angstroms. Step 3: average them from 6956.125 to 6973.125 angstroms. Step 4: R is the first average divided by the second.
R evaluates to 1.0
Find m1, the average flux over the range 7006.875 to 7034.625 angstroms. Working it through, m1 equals 16.9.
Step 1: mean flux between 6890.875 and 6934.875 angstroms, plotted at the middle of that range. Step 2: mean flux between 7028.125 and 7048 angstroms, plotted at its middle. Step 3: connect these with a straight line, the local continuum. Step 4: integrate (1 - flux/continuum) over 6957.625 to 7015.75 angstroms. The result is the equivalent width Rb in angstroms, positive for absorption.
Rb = 0.23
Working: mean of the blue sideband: 16.1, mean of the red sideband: 17.1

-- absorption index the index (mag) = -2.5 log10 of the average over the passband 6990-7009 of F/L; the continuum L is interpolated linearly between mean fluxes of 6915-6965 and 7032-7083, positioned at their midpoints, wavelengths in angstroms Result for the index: 0.01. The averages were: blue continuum 16.5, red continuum 17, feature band 16.6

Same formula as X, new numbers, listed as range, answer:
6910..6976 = 16.5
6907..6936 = 16.1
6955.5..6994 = 16.6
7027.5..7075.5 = 17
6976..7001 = 16.5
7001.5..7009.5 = 16.5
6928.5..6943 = 16.6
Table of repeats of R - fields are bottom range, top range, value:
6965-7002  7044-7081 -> 1.06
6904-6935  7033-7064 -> 1.11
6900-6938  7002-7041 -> 1.07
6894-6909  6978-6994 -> 1.03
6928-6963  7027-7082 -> 1.05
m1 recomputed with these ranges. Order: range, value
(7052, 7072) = 16.8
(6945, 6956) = 16.6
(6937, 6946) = 16.9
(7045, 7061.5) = 17.4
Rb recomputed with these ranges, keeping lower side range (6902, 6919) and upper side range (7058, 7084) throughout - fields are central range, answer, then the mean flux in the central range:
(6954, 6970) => -0.6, 16.8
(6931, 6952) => -0.6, 16.7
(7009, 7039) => -0.6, 16.9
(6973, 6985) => 0.1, 16.2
